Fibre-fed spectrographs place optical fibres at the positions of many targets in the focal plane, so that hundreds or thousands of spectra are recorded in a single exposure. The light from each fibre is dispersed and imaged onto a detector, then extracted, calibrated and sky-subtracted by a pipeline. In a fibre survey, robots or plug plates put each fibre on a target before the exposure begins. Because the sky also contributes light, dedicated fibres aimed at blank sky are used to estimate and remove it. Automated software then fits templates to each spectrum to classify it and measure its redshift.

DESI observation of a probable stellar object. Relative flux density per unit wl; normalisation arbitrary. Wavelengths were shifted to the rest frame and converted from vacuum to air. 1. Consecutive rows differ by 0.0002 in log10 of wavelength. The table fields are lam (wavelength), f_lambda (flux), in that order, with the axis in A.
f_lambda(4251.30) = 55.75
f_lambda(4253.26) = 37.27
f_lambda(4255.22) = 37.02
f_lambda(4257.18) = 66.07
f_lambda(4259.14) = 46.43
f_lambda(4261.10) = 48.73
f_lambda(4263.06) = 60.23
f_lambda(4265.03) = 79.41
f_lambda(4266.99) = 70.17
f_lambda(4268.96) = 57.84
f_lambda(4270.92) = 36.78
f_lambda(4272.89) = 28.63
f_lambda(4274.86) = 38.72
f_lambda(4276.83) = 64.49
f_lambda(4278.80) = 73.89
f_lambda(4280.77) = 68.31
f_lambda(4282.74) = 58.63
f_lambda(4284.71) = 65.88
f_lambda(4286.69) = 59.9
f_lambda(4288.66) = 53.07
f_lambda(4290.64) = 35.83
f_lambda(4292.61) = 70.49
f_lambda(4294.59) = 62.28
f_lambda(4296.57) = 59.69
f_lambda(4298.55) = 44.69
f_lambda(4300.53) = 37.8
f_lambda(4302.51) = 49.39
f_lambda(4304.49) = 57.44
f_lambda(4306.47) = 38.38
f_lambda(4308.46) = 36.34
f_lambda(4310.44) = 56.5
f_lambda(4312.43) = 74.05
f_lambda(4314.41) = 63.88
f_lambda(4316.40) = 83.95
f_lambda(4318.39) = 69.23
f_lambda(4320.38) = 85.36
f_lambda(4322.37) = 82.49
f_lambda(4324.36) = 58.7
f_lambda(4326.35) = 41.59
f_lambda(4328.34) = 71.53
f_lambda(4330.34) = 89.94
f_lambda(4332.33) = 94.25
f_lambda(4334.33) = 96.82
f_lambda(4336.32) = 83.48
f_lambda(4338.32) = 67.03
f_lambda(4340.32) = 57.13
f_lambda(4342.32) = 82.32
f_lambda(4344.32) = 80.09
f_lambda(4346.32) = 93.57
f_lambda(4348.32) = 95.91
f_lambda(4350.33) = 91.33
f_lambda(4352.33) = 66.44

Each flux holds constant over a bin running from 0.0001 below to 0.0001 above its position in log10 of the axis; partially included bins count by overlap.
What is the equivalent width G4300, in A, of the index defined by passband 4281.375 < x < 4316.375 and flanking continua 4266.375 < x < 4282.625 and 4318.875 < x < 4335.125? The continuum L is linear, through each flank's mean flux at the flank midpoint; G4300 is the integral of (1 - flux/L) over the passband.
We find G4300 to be 5.1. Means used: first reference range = 54.7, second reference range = 77.1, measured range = 55.3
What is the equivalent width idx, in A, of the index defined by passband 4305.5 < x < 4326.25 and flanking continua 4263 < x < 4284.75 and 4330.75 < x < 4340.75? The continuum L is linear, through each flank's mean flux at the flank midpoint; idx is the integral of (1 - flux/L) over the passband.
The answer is 2.9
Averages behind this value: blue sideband 58.2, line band 63.9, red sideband 81.6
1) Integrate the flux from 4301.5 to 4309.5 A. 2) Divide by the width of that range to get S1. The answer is 45.5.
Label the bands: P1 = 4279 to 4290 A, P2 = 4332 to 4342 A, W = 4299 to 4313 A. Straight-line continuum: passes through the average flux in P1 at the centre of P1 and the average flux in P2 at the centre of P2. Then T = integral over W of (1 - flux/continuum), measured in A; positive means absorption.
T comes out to 4.0 A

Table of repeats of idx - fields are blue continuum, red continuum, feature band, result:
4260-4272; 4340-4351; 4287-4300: 2.6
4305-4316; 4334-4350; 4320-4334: -1.2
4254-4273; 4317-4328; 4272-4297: 0.9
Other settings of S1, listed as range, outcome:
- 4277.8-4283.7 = 67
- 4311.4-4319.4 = 72.7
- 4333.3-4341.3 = 76.2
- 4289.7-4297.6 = 57.1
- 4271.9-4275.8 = 33.6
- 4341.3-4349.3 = 87.9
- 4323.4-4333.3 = 71.2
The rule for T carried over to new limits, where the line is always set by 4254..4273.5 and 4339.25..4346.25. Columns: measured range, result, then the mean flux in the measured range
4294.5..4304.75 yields 2.09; 50.6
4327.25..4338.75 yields -1.77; 84.3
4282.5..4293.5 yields 0.57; 57.1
